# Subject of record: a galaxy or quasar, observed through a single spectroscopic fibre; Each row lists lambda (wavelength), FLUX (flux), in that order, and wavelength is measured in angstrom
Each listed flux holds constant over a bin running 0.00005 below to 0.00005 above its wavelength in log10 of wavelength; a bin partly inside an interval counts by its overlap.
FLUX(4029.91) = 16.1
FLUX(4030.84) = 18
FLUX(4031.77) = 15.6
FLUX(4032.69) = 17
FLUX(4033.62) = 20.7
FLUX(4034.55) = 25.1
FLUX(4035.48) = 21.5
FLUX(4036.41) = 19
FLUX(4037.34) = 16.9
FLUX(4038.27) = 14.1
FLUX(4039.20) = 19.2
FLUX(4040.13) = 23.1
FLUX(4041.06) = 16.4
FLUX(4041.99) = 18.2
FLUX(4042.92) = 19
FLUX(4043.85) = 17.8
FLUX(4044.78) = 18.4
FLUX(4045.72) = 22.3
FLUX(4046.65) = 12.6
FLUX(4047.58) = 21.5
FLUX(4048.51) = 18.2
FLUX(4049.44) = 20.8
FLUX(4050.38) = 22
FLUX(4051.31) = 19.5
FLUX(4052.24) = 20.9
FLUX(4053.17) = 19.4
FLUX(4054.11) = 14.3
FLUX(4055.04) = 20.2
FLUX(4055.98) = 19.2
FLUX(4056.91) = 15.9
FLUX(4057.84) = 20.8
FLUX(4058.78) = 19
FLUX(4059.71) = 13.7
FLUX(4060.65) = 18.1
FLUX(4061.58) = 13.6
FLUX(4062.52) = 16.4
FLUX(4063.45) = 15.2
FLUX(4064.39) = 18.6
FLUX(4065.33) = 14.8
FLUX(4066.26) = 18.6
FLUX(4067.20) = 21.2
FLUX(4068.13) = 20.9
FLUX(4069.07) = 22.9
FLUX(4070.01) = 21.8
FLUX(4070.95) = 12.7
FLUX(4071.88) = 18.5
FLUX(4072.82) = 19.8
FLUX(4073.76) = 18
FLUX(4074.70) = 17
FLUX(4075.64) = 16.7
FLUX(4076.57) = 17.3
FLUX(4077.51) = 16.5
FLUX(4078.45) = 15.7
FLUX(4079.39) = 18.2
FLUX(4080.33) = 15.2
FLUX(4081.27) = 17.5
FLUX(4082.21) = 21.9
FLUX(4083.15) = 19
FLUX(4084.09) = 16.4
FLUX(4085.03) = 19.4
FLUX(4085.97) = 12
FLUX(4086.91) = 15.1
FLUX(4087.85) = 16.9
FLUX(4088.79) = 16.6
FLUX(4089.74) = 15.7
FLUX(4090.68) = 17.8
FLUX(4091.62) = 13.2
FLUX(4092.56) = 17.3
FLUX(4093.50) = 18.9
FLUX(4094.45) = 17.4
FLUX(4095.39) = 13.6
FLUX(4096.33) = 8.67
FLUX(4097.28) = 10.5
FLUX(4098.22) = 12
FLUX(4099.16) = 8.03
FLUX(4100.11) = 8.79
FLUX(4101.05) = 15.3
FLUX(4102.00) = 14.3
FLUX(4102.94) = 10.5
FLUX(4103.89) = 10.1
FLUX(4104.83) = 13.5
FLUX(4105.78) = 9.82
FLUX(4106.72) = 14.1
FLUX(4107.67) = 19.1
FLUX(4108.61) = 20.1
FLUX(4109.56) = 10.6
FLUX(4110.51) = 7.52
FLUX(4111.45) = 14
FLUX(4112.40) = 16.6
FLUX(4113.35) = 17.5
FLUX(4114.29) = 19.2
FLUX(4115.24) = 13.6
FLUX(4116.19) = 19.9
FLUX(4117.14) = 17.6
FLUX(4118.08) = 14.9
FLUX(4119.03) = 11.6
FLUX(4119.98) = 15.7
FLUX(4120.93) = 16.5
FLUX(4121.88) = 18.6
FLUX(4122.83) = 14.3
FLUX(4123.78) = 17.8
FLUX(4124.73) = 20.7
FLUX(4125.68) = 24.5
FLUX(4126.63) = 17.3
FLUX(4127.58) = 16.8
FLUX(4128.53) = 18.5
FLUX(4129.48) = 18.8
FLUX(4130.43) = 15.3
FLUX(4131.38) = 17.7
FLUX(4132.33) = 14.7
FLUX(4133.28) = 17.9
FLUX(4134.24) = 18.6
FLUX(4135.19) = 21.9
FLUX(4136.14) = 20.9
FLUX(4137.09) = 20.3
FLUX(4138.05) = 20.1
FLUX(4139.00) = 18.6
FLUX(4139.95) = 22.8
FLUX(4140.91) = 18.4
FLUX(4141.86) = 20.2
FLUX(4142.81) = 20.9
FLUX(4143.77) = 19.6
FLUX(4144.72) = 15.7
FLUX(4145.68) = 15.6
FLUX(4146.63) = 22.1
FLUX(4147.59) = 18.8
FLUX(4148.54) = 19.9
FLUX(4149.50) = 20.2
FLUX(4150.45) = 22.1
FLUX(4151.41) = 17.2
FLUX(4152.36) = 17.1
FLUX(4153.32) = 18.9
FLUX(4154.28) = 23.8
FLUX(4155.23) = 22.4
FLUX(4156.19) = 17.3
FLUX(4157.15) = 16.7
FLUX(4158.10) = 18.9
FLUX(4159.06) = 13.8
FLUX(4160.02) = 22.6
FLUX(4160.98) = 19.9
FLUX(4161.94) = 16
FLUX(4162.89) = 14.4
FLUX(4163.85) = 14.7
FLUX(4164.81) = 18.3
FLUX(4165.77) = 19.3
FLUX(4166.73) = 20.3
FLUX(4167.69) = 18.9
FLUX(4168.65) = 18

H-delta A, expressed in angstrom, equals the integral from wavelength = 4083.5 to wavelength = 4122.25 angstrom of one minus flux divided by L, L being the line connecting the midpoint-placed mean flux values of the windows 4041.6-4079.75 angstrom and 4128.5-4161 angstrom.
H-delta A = 8.4 angstrom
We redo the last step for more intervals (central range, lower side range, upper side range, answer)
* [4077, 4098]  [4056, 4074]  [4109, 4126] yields 1.4 angstrom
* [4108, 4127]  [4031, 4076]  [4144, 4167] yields 2.2 angstrom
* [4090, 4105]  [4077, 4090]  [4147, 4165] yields 3.5 angstrom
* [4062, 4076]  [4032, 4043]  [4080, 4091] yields -0.4 angstrom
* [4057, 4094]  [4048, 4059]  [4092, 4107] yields -3.3 angstrom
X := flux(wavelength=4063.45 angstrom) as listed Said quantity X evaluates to 15.2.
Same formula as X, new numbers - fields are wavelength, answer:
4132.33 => 14.7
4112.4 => 16.6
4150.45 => 22.1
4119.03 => 11.6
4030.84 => 18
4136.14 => 20.9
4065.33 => 14.8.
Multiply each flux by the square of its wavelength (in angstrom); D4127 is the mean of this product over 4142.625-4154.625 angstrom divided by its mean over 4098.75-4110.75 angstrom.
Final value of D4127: 1.6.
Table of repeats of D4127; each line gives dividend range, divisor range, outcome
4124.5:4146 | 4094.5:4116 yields 1.45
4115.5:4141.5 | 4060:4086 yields 1.05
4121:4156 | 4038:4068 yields 1.09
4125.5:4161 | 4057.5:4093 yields 1.14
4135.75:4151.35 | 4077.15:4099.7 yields 1.30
